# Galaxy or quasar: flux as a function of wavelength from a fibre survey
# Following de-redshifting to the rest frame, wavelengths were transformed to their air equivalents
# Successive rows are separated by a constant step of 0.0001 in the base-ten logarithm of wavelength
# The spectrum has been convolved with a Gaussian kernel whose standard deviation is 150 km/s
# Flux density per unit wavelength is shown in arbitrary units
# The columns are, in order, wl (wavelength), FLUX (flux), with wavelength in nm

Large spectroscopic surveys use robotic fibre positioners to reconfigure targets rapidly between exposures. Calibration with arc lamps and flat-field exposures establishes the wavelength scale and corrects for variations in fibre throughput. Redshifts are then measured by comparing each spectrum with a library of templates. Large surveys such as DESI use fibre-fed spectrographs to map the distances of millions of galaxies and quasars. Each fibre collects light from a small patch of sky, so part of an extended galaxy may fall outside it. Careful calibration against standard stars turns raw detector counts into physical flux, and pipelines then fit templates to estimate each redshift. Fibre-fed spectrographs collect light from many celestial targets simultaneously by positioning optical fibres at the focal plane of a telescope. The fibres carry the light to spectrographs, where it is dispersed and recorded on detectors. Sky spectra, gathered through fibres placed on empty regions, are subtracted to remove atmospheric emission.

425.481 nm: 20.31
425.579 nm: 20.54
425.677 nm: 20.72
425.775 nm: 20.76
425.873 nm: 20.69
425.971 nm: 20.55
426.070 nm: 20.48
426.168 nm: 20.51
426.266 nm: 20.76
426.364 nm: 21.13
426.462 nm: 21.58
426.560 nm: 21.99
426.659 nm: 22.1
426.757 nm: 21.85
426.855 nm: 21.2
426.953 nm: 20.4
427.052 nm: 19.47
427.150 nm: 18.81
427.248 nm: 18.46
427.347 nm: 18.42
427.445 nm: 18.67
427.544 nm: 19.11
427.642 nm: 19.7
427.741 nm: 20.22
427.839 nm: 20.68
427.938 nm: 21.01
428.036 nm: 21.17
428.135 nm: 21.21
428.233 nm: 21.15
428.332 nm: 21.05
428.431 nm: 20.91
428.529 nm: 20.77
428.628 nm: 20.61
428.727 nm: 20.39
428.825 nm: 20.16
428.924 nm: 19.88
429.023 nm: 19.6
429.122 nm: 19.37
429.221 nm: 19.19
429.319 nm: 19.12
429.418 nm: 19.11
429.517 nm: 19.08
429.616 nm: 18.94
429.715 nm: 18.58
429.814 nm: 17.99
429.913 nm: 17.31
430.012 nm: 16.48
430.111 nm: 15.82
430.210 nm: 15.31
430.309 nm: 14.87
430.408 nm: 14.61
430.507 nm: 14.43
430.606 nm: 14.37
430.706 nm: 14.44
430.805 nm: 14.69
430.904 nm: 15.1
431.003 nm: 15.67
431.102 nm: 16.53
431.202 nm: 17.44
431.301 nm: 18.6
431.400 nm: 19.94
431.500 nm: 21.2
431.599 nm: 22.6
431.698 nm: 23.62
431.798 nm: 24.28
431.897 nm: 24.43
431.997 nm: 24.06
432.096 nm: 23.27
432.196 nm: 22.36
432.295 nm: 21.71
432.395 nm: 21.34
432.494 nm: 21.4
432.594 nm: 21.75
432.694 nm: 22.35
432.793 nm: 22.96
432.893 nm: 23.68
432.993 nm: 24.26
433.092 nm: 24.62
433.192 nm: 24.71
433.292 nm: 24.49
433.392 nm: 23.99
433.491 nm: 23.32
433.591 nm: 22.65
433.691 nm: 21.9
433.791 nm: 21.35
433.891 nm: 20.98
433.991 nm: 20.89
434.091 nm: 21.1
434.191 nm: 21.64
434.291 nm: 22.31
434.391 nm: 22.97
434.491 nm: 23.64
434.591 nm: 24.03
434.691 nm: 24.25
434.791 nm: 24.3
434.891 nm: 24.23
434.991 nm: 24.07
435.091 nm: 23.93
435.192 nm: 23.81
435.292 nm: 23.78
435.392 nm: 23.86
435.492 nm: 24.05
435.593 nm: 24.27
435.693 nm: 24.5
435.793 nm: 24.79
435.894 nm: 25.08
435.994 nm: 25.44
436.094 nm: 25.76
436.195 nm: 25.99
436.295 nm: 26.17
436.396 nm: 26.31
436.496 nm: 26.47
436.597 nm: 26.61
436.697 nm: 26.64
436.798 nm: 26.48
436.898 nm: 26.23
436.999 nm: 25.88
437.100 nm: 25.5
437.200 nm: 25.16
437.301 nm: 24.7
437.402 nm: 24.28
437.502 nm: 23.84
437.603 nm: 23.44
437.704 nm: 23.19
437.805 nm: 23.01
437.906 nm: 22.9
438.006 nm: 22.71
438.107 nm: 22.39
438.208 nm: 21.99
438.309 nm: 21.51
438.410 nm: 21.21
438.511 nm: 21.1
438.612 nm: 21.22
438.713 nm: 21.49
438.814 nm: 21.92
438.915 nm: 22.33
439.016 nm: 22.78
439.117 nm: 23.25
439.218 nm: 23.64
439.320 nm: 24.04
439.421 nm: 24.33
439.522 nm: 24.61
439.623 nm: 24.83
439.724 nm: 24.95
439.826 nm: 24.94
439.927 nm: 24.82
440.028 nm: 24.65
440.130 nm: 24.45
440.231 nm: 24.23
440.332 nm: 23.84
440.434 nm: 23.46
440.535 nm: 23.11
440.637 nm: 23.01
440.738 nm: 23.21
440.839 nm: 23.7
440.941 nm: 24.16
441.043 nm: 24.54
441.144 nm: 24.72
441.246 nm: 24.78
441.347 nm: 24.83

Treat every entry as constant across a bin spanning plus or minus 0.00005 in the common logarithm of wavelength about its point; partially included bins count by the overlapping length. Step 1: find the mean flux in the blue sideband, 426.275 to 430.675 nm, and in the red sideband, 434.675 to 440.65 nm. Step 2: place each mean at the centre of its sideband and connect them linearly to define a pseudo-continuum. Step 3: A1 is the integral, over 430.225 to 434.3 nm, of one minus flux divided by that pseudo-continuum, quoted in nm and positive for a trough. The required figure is 0.12 nm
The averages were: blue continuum 19.2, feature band 20.7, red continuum 24.1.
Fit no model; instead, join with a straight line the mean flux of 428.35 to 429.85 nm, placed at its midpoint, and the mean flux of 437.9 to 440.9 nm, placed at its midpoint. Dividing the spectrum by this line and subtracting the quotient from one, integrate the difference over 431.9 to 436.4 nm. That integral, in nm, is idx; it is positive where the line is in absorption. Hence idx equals -0.442 nm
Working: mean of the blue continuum 19.6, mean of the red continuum 23.2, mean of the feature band 23.5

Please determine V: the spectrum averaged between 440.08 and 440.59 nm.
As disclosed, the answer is 23.8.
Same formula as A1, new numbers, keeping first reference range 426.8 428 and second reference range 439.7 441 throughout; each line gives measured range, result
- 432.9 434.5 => -0.074 nm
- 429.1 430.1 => 0.100 nm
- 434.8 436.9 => -0.243 nm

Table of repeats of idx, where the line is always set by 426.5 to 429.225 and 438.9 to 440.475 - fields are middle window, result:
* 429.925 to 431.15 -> 0.34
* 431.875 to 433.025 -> -0.05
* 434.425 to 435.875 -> -0.09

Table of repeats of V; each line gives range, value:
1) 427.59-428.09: 20.6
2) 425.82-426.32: 20.6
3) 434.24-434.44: 22.6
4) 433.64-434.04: 21.3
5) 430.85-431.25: 16.2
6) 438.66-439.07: 22.1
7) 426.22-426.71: 21.5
